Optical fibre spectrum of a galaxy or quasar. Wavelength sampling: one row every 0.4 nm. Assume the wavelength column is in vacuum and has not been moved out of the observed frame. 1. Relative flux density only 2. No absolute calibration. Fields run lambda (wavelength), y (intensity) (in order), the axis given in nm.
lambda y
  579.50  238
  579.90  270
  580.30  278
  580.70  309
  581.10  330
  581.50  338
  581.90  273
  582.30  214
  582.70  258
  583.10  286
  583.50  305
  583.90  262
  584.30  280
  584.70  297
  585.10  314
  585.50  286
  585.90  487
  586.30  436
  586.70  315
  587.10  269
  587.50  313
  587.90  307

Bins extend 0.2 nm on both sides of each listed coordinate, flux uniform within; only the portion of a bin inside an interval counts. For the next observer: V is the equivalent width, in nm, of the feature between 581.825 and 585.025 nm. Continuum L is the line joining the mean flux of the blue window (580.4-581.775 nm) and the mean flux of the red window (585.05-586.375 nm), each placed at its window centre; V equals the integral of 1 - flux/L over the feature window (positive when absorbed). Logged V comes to 0.71 nm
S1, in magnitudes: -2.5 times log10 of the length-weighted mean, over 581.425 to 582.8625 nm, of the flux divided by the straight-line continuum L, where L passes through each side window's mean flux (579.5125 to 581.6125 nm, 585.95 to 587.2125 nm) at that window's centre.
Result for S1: 0.18 mag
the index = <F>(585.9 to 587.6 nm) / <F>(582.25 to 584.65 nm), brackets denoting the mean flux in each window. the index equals 1.29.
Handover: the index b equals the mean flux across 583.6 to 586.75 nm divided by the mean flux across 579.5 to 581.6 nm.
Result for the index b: 1.13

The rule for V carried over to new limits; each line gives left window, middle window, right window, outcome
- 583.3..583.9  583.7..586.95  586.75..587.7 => -0.45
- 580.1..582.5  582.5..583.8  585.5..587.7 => 0.13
